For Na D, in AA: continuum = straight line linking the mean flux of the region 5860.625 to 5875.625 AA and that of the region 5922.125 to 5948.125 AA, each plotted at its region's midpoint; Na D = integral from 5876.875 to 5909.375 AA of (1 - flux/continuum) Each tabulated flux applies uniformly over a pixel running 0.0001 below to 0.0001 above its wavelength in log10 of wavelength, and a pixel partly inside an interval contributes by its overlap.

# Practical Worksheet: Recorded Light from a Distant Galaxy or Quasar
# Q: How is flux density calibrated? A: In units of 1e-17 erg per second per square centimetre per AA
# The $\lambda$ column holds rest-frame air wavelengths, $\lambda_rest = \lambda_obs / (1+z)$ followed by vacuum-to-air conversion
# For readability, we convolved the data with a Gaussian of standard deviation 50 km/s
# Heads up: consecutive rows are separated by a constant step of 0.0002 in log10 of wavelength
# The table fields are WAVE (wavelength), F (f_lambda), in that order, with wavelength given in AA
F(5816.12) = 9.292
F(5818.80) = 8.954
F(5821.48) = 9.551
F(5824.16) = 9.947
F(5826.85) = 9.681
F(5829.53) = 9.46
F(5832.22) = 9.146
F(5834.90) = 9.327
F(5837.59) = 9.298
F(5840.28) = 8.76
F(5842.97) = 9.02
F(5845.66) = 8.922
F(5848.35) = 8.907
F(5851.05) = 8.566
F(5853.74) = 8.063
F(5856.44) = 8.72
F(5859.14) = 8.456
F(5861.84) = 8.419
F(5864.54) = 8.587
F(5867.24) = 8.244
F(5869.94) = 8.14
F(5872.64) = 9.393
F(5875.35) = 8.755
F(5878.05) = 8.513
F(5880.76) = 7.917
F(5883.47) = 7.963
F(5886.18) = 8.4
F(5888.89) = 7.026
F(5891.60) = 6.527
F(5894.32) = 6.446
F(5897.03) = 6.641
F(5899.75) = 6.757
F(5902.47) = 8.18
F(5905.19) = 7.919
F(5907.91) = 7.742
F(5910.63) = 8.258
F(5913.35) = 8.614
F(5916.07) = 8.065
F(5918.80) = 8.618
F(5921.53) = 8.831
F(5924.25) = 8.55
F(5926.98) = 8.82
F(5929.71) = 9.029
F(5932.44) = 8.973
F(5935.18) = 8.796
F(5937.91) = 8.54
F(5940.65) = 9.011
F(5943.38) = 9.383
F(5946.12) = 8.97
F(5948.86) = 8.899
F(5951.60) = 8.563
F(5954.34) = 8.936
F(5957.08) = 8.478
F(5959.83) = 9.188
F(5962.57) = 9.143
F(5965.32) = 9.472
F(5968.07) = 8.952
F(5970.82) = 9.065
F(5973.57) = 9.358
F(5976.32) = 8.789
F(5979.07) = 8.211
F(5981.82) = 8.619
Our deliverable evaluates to 4.5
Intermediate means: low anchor 8.58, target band 7.5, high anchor 8.9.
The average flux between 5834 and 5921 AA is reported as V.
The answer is 8.22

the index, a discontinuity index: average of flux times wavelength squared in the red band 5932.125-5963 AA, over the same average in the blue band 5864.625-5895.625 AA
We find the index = 1.1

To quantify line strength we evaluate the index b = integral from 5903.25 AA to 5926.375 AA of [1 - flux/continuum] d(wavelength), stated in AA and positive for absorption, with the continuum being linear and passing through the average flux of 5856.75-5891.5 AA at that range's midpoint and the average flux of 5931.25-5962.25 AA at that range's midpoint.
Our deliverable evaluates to 0.8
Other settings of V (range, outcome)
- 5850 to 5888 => 8.42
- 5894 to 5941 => 8.23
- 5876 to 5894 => 7.69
